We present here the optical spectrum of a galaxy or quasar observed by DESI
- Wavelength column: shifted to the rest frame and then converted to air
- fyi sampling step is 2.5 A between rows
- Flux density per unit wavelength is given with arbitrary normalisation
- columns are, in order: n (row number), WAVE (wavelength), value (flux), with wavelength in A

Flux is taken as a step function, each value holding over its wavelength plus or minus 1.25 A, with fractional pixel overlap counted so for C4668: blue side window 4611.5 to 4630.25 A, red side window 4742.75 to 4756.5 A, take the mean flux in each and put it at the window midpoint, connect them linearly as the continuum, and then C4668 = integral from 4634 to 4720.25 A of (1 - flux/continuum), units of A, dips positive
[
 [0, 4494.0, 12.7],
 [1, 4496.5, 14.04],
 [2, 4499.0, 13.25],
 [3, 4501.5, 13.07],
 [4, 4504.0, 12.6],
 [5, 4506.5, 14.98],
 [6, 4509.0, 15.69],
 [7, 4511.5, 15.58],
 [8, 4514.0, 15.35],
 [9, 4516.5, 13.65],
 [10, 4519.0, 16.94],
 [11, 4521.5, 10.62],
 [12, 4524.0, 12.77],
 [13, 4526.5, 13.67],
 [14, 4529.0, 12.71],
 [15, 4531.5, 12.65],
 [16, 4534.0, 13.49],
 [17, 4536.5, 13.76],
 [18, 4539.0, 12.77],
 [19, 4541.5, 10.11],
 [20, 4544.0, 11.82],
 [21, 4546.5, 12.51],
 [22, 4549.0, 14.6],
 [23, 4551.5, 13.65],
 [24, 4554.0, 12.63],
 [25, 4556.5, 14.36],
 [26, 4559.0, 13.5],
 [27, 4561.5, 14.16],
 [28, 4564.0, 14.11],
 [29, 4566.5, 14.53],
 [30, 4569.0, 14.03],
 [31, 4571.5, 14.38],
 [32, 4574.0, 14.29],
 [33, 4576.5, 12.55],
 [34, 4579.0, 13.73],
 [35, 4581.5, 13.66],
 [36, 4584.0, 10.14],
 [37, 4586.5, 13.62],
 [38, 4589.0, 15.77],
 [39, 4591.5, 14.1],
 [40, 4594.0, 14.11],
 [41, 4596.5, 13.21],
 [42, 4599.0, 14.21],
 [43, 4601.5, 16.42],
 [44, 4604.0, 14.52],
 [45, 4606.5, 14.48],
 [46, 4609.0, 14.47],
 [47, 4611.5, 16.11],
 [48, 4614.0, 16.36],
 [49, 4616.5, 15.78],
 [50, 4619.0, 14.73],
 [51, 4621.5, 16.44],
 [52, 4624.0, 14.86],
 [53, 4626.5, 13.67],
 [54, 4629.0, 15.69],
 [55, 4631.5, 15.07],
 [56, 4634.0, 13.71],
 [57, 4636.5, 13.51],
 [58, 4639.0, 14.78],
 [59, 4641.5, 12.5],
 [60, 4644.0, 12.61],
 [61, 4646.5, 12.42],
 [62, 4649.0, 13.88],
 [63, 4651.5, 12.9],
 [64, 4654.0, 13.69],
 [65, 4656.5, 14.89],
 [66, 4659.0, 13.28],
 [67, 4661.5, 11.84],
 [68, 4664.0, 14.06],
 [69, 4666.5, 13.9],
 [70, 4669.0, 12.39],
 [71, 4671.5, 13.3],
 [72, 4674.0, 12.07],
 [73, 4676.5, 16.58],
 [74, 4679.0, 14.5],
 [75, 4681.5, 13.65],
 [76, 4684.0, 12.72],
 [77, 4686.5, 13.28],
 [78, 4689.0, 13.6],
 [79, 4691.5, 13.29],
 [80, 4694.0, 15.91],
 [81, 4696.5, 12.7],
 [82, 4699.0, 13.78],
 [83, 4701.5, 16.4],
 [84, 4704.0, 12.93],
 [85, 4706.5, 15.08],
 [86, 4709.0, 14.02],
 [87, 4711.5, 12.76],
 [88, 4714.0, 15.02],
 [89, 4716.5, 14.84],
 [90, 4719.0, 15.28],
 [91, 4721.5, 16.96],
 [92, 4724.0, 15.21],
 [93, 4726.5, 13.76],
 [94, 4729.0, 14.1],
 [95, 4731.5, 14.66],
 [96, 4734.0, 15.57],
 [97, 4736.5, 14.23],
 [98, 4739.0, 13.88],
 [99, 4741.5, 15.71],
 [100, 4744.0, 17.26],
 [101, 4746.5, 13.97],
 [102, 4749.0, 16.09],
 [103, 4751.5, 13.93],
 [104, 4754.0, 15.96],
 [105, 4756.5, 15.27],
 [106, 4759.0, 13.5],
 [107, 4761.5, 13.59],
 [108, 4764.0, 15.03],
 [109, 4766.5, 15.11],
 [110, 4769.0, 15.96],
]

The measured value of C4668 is 9.2 A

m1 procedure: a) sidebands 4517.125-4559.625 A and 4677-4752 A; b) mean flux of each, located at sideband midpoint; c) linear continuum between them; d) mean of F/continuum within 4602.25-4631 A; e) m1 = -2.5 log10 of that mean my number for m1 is -0.11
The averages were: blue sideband 13.1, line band 15.2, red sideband 14.5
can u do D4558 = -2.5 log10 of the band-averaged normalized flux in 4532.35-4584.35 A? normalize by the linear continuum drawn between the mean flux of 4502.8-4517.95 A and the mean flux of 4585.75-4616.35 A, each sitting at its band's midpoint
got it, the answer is 0.111 mag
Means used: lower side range 14.7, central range 13.3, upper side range 14.8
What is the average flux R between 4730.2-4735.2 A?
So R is 15.1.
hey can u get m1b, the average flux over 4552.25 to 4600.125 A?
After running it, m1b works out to 13.7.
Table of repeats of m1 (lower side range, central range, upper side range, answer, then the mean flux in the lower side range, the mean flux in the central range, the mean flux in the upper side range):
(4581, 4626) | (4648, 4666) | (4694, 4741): 0.083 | 14.6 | 13.5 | 14.6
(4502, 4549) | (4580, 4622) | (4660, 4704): -0.075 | 13.5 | 14.6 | 13.7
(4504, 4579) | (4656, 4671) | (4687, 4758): 0.082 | 13.6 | 13.3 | 14.7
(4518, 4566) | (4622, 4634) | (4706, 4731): -0.067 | 13.2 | 14.8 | 14.7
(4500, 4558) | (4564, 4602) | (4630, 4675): -0.034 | 13.5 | 13.9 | 13.4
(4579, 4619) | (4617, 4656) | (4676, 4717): 0.019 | 14.4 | 14.1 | 14.1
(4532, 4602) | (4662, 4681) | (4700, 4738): 0.047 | 13.5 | 13.7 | 14.7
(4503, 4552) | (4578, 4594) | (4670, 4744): 0.019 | 13.5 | 13.5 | 14.4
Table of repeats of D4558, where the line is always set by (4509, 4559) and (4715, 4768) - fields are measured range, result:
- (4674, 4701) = 0.044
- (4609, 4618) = -0.133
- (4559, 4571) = -0.039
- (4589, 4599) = -0.019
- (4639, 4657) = 0.075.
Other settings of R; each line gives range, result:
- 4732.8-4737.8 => 14.9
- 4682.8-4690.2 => 13.2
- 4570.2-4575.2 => 14.3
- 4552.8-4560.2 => 13.5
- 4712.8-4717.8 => 14.9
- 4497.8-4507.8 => 13.5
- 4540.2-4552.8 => 12.5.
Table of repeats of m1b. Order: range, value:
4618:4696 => 13.8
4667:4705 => 13.8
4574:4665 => 14.1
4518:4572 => 13.3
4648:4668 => 13.5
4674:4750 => 14.5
